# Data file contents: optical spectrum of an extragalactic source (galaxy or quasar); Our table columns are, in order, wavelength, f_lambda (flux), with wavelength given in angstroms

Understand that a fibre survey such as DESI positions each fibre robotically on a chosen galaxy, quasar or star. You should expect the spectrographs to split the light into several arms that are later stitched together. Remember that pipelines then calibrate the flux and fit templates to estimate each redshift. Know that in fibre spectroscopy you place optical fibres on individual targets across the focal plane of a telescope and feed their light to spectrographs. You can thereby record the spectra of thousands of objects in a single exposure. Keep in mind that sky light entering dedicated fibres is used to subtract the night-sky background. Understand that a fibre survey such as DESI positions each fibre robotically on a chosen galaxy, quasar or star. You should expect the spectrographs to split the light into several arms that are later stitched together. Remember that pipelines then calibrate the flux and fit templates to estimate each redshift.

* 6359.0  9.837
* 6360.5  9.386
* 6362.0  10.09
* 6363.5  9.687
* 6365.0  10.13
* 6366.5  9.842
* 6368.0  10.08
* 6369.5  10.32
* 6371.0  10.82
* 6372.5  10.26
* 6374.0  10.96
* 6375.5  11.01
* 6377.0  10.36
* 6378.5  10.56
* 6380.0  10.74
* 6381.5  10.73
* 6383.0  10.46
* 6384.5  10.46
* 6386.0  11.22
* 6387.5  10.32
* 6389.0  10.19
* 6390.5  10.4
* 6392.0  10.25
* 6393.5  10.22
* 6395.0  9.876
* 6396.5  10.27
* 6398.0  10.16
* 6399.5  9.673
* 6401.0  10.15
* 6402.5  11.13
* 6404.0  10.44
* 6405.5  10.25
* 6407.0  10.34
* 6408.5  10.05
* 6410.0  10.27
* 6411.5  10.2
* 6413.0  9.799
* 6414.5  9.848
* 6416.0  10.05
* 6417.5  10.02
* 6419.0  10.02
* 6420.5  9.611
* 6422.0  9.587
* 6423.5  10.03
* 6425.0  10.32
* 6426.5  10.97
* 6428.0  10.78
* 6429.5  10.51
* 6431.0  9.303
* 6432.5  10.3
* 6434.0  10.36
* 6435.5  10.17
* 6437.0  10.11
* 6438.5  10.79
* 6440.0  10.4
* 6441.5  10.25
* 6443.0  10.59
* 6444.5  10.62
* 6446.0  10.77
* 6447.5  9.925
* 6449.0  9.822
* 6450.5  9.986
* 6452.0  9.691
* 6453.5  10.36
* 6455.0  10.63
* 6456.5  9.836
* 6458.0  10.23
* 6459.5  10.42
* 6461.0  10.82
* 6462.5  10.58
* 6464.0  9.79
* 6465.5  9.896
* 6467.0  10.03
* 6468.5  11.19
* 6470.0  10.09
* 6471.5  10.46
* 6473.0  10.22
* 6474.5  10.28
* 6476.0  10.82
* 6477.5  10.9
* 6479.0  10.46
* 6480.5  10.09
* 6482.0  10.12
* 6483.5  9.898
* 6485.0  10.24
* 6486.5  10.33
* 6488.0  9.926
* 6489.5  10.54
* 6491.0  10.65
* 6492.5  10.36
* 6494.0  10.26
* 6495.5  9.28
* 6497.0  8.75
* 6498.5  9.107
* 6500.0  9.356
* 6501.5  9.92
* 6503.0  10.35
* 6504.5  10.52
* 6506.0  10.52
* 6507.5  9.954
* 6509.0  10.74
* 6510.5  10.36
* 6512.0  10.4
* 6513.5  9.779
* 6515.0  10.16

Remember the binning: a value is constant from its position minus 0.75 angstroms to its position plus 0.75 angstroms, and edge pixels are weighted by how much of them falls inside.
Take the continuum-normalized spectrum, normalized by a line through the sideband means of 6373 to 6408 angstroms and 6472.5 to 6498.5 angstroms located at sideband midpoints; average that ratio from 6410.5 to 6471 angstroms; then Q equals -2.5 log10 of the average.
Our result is 0.01 mag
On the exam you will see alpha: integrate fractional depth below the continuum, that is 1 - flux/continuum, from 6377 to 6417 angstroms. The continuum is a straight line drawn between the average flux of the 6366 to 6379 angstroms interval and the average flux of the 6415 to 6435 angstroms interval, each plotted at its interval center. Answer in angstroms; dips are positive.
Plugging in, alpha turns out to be 0.05 angstroms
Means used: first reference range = 10.5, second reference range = 10.1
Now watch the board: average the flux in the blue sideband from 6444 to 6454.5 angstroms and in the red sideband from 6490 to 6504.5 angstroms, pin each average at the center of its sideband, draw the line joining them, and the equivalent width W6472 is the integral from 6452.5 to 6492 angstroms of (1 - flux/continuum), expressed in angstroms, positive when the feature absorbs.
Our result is -1.30 angstroms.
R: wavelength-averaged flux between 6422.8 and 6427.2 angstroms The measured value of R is 10.4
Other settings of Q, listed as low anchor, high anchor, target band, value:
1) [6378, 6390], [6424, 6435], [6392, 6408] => 0.03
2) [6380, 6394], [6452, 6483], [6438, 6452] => 0.01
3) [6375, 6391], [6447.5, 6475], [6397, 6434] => 0.03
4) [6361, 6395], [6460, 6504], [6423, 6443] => -0.01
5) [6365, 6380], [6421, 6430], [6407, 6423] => 0.04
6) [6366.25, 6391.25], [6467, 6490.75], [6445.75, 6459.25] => 0.03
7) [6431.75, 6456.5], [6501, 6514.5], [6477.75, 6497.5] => 0.02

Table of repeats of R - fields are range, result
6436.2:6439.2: 10.4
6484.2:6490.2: 10.3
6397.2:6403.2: 10.3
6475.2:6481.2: 10.6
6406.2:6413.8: 10.1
